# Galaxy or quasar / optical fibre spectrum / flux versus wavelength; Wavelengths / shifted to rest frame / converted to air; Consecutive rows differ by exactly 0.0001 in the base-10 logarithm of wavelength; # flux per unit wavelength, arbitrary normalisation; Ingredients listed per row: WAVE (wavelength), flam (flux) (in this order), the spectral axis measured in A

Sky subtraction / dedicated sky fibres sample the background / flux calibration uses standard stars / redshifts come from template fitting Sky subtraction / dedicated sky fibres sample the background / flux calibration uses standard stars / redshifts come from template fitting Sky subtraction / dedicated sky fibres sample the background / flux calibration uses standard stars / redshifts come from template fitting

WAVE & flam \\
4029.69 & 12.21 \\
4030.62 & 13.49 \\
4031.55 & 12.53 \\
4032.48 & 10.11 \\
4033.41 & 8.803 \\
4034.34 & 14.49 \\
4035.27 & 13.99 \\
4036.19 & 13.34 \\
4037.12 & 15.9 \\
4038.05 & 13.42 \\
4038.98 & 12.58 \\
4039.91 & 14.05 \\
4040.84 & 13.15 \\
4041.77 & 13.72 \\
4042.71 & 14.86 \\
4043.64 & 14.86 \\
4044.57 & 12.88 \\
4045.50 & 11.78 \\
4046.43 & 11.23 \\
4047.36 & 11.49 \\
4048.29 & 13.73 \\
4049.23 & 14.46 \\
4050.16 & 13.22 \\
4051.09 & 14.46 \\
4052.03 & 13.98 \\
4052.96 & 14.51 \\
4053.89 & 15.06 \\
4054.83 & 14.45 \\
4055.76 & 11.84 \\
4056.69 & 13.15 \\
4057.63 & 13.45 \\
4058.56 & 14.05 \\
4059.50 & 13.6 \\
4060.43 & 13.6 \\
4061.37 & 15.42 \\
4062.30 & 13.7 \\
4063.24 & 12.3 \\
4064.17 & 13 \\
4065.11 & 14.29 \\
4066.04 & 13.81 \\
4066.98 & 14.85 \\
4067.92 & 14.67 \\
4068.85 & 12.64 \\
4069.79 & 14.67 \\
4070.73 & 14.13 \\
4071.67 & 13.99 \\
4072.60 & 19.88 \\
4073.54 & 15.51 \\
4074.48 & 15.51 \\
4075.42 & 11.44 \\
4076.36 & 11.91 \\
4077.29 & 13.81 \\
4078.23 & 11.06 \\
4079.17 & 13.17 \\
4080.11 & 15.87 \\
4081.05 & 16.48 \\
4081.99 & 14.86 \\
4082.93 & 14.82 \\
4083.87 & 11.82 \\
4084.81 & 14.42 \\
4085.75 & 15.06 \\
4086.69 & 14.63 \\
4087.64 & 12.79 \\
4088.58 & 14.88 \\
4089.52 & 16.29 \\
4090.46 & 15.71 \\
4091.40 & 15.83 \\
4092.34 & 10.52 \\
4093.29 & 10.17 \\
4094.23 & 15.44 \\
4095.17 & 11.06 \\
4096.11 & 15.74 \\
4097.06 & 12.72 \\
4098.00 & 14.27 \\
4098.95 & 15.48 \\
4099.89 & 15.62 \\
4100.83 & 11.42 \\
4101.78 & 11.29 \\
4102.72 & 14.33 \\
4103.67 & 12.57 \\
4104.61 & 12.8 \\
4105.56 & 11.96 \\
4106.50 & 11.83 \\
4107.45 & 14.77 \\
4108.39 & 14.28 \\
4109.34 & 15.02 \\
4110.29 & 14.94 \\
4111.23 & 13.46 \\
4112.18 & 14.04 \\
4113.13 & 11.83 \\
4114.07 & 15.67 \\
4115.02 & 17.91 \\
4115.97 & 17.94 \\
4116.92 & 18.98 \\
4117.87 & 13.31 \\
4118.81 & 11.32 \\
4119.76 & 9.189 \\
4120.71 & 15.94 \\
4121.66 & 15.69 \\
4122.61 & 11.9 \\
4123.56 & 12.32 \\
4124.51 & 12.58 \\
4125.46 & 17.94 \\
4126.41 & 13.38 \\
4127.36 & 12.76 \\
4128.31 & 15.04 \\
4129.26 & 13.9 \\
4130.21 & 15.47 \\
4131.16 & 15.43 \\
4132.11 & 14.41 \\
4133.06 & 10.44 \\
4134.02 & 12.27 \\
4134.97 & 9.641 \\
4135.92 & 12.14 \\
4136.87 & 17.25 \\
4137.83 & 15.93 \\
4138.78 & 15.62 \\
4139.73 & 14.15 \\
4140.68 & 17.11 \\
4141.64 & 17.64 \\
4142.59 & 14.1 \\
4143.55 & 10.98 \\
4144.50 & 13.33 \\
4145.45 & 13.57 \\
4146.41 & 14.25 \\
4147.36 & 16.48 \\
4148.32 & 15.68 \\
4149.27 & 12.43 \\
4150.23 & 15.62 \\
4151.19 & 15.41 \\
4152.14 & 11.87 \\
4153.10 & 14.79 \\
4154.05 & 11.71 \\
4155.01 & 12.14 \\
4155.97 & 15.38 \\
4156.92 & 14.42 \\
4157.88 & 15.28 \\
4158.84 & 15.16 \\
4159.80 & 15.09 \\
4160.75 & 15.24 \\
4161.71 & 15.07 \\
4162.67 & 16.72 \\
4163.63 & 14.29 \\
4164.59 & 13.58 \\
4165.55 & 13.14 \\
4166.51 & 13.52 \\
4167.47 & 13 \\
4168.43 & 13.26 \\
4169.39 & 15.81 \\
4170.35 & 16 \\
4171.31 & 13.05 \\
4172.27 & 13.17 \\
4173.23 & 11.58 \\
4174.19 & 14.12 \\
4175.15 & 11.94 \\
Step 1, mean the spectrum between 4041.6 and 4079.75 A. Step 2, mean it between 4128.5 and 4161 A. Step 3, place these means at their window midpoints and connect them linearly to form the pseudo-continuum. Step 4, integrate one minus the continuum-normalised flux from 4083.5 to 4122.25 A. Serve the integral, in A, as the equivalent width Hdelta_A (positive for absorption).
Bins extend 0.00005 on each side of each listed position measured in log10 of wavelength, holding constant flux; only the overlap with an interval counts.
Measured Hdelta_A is 0.09 A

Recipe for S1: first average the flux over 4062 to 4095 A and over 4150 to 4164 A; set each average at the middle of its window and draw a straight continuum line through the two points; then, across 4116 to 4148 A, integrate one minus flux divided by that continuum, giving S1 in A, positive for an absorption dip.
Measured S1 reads 0.6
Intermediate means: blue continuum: 14.1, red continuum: 14.5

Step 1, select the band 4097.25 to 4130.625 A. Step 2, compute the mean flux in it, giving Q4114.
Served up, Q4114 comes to 14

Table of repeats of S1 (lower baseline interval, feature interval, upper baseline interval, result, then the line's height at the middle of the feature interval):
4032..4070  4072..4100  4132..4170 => -0.9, 13.7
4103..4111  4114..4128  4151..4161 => -0.7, 13.7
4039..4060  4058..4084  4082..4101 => -0.7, 13.8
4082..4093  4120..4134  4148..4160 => 0.2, 14.2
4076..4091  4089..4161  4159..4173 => 1.1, 14.3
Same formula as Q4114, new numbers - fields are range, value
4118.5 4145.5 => 13.9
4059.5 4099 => 14.1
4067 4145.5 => 14.1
